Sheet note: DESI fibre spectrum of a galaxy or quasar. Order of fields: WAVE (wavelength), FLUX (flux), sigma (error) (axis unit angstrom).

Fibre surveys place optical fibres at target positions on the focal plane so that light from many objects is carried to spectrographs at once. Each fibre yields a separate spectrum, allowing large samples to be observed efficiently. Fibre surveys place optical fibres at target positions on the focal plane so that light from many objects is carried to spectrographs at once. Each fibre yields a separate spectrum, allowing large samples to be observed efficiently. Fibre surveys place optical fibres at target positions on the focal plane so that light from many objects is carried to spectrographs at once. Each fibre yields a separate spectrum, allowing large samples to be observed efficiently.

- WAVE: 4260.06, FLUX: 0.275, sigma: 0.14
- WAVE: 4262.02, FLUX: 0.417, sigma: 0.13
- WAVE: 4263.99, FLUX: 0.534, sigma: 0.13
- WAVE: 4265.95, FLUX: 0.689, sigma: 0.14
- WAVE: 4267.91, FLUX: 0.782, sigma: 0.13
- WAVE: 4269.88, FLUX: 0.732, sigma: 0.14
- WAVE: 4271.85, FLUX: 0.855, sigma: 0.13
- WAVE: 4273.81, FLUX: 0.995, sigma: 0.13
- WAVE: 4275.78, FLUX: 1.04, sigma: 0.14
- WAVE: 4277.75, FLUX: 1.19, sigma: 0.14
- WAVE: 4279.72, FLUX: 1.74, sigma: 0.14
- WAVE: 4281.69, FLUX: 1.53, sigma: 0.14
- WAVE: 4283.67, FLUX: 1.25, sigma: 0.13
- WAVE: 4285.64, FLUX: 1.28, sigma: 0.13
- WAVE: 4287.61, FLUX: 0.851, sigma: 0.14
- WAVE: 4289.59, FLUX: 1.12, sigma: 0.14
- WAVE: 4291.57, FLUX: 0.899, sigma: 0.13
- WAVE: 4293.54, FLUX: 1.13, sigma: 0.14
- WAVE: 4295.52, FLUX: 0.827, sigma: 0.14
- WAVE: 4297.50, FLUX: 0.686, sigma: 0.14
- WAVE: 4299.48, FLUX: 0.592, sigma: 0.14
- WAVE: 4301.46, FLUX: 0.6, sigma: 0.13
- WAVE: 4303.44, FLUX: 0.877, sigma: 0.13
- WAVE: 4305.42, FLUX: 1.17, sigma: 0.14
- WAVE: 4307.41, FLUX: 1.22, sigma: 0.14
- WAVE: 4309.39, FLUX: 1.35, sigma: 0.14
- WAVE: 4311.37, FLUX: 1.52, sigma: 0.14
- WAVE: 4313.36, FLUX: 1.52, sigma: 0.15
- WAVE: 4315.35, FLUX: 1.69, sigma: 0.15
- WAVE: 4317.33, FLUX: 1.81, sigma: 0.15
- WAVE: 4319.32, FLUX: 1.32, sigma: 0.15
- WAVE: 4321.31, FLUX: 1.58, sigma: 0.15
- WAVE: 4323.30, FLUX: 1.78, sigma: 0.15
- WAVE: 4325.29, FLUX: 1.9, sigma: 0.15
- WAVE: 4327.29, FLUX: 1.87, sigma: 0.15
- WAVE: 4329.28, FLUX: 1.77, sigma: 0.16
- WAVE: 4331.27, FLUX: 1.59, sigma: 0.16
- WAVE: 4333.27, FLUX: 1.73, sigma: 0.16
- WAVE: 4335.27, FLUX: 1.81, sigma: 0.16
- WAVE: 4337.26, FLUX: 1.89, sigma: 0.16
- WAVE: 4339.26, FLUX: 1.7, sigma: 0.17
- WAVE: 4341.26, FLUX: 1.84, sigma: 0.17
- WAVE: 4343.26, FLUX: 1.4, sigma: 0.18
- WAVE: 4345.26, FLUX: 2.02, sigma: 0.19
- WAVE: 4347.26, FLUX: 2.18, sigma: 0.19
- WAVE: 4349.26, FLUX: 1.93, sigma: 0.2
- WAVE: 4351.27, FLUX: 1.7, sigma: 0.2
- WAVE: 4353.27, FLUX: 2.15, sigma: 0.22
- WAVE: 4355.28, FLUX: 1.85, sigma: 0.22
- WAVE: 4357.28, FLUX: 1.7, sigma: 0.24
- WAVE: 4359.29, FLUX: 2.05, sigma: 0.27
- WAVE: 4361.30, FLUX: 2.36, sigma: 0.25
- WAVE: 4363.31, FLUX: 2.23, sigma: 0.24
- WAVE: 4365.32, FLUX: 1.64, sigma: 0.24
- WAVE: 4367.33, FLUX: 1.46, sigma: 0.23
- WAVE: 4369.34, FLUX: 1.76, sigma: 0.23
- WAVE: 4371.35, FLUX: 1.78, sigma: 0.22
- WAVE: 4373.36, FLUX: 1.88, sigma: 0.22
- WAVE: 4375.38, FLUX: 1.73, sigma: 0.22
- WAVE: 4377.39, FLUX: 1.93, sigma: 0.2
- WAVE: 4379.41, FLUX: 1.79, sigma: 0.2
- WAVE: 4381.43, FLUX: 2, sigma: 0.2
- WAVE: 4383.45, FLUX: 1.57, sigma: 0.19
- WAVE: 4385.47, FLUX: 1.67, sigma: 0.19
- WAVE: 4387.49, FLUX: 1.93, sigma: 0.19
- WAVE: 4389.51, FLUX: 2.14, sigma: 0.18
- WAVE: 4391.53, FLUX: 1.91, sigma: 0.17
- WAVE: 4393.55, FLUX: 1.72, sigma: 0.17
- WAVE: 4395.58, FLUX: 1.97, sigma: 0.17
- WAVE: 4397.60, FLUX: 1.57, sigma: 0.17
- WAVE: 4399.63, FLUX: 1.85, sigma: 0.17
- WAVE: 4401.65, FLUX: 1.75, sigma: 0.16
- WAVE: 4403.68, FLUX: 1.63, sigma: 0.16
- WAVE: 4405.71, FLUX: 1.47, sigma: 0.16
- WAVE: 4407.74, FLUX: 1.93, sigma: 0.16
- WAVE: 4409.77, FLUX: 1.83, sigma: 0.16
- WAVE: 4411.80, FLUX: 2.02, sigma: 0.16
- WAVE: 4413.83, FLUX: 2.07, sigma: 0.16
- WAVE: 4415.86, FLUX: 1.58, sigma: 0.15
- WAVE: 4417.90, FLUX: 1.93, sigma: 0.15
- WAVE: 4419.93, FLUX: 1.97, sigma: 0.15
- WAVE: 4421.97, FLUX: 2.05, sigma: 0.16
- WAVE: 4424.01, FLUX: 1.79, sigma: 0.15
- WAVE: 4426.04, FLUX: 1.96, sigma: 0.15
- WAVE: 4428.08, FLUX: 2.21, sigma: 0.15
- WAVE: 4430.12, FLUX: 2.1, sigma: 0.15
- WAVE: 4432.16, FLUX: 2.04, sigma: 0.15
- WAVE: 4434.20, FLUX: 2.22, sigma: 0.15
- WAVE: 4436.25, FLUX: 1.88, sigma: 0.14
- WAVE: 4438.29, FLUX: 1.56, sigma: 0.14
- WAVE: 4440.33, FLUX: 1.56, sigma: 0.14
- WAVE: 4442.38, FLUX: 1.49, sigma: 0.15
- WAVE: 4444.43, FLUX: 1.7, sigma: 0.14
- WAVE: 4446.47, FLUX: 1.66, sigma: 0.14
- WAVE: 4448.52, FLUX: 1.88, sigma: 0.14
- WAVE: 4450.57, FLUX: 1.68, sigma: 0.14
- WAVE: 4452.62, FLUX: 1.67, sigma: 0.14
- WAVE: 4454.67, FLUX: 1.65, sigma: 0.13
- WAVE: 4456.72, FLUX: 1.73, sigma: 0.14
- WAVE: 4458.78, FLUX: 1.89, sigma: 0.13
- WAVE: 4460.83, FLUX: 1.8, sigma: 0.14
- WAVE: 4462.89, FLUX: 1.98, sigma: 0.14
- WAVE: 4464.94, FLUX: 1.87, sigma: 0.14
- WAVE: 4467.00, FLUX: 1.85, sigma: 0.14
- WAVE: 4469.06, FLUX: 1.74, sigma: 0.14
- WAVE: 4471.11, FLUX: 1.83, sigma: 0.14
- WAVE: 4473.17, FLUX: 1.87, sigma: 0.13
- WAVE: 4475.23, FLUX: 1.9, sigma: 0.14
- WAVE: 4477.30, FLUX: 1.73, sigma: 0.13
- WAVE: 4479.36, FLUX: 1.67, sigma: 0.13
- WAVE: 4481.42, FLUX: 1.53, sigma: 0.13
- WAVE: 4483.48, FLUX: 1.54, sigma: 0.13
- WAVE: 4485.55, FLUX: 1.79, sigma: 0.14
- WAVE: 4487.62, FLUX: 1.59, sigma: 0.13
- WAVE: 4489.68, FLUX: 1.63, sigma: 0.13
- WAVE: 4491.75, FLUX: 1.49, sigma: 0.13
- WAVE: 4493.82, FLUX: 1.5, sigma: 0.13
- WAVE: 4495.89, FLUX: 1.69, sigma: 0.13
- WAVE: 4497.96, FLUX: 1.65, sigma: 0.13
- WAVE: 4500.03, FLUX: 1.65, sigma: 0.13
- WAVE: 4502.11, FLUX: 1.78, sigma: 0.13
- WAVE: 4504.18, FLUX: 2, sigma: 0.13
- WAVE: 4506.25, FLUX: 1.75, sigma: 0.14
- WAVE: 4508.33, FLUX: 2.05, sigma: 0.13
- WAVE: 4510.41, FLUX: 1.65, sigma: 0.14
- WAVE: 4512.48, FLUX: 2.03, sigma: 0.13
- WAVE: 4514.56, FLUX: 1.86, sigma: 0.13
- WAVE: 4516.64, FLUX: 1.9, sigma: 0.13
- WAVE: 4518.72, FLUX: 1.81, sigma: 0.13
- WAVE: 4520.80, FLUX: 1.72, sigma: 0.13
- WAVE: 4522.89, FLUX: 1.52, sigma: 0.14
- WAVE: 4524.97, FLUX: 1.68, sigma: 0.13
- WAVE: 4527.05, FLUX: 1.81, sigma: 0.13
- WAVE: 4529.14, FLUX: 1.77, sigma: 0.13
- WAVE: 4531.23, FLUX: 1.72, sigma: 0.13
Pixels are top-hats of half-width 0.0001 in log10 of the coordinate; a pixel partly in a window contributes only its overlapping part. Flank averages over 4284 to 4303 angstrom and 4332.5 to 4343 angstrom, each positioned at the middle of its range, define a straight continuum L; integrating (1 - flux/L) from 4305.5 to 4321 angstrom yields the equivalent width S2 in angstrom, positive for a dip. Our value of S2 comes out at -2.3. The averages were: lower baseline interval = 0.899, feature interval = 1.48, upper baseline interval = 1.77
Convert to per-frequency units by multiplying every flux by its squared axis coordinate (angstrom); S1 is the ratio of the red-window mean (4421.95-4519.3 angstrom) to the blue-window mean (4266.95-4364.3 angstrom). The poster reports 1.30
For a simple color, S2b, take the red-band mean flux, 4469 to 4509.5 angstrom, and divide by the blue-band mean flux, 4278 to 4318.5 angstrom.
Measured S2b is 1.45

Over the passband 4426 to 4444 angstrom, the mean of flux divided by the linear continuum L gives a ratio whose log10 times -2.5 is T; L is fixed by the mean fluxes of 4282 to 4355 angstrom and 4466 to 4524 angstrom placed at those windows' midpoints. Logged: -0.14 mag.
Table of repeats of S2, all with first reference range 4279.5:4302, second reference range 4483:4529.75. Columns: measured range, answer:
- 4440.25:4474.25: -4.0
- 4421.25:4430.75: -3.5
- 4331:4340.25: -4.6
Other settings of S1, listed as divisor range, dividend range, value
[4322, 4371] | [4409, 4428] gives 1.08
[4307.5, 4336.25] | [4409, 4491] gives 1.16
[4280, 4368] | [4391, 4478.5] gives 1.25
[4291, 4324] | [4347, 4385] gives 1.58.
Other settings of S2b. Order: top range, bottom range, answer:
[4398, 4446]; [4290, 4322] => 1.58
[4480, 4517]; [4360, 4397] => 0.93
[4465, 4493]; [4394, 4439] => 0.91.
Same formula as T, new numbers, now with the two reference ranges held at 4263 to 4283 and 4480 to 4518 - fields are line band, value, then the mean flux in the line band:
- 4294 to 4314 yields 0.09 mag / 1.03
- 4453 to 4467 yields -0.13 mag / 1.81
